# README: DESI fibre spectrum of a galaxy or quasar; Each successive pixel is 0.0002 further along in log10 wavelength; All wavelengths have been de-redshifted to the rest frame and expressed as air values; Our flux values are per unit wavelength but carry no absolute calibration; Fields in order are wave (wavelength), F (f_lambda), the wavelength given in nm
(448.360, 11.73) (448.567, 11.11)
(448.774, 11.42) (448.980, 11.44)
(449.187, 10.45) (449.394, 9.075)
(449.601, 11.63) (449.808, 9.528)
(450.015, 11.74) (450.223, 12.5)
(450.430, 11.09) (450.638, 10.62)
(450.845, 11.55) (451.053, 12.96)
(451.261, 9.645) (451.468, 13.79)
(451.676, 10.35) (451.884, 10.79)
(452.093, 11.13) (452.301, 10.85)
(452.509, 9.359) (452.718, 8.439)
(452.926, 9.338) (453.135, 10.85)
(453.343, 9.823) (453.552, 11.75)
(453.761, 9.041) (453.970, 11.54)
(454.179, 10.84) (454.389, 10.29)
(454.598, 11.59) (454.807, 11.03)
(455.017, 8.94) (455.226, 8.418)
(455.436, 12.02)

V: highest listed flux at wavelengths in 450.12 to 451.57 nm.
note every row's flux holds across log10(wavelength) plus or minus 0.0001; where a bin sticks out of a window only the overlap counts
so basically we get 13.79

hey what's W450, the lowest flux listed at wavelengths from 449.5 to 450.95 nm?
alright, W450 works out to 9.528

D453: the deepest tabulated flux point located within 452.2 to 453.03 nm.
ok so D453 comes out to 8.439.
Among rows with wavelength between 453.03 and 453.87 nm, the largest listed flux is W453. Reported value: 11.75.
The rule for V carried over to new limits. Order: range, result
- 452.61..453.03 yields 9.338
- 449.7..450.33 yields 12.5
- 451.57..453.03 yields 11.13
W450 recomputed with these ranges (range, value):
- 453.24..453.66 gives 9.823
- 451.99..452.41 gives 10.85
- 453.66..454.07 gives 9.041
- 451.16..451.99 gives 9.645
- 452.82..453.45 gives 9.338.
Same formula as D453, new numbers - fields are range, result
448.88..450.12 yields 9.075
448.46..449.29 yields 10.45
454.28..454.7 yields 10.29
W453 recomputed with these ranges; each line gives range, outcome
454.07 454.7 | 11.59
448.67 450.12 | 11.74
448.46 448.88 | 11.42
